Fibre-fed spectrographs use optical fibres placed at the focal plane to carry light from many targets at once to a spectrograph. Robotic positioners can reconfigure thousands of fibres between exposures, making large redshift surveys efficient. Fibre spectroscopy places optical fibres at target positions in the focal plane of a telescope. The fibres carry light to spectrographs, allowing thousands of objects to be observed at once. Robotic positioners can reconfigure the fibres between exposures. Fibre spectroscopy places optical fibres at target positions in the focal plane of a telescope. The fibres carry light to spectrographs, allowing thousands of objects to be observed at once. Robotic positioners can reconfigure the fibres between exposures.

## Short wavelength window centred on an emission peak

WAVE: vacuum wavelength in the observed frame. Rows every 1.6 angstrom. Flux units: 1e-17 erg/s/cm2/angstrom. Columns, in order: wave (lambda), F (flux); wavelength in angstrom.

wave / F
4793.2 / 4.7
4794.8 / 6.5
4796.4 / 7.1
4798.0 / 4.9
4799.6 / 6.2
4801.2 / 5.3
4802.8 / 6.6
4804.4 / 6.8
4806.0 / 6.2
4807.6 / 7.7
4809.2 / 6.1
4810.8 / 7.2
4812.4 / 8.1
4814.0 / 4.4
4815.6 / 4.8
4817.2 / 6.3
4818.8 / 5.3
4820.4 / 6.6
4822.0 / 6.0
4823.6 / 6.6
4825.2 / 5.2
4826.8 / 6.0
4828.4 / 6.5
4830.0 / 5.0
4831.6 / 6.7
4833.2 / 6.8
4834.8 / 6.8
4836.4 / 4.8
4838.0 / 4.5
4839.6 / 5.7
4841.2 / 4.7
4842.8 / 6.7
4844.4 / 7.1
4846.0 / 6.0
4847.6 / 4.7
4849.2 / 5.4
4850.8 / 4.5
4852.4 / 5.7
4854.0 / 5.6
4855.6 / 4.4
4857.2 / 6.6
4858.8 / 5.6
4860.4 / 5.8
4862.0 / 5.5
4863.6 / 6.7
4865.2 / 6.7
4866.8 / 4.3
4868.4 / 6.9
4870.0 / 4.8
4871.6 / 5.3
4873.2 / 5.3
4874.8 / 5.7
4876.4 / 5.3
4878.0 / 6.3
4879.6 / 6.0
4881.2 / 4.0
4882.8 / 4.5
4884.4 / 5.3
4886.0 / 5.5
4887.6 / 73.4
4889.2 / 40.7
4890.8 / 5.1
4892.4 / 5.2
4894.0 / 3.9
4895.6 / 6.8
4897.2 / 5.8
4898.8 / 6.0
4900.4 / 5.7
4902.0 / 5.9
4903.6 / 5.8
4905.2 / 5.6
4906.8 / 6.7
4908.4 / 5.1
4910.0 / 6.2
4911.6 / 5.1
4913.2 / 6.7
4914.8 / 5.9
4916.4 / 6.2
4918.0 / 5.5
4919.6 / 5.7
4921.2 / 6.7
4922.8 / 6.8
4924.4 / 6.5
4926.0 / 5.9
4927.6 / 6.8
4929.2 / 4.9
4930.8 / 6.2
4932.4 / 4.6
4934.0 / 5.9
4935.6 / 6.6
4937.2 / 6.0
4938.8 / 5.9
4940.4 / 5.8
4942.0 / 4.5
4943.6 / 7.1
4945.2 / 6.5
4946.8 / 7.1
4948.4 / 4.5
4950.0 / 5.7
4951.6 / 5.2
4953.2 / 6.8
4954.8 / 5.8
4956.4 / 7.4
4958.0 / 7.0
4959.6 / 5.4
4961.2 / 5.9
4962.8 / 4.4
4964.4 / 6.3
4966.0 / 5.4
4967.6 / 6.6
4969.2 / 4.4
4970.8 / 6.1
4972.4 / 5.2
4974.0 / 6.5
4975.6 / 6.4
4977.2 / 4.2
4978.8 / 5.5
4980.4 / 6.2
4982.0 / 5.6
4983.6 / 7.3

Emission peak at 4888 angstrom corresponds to Hbeta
